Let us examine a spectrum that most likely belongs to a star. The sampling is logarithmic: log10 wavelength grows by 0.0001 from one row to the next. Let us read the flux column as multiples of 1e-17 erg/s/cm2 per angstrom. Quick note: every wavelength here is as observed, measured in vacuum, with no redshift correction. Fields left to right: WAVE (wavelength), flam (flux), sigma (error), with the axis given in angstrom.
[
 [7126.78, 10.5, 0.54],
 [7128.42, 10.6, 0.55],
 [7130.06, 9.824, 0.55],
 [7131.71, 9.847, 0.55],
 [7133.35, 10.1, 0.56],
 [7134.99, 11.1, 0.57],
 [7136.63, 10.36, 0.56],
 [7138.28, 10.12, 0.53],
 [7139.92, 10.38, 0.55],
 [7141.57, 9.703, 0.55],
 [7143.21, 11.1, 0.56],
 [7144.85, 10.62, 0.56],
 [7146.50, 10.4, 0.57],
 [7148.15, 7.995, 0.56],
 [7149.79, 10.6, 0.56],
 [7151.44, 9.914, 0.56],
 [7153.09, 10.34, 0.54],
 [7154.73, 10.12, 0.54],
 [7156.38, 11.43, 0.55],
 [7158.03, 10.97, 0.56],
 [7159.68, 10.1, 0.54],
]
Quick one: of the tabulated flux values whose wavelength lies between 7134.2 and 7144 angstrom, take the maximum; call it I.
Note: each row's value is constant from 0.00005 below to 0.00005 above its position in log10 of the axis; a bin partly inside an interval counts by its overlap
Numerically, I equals 11.1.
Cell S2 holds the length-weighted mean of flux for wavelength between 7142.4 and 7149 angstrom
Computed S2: 10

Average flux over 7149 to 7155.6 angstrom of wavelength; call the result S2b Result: 10.2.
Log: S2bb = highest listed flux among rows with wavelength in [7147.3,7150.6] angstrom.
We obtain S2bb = 10.6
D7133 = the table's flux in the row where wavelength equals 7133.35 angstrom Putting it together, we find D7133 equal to 10.1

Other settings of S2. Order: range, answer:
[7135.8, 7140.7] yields 10.3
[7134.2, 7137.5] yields 10.7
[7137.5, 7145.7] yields 10.4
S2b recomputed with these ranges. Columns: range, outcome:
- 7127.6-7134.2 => 10.1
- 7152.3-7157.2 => 10.6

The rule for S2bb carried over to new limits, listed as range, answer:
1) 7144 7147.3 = 10.62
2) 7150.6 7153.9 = 10.34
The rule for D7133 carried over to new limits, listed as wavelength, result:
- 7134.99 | 11.1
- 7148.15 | 7.995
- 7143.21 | 11.1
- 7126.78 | 10.5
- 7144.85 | 10.62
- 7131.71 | 9.847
